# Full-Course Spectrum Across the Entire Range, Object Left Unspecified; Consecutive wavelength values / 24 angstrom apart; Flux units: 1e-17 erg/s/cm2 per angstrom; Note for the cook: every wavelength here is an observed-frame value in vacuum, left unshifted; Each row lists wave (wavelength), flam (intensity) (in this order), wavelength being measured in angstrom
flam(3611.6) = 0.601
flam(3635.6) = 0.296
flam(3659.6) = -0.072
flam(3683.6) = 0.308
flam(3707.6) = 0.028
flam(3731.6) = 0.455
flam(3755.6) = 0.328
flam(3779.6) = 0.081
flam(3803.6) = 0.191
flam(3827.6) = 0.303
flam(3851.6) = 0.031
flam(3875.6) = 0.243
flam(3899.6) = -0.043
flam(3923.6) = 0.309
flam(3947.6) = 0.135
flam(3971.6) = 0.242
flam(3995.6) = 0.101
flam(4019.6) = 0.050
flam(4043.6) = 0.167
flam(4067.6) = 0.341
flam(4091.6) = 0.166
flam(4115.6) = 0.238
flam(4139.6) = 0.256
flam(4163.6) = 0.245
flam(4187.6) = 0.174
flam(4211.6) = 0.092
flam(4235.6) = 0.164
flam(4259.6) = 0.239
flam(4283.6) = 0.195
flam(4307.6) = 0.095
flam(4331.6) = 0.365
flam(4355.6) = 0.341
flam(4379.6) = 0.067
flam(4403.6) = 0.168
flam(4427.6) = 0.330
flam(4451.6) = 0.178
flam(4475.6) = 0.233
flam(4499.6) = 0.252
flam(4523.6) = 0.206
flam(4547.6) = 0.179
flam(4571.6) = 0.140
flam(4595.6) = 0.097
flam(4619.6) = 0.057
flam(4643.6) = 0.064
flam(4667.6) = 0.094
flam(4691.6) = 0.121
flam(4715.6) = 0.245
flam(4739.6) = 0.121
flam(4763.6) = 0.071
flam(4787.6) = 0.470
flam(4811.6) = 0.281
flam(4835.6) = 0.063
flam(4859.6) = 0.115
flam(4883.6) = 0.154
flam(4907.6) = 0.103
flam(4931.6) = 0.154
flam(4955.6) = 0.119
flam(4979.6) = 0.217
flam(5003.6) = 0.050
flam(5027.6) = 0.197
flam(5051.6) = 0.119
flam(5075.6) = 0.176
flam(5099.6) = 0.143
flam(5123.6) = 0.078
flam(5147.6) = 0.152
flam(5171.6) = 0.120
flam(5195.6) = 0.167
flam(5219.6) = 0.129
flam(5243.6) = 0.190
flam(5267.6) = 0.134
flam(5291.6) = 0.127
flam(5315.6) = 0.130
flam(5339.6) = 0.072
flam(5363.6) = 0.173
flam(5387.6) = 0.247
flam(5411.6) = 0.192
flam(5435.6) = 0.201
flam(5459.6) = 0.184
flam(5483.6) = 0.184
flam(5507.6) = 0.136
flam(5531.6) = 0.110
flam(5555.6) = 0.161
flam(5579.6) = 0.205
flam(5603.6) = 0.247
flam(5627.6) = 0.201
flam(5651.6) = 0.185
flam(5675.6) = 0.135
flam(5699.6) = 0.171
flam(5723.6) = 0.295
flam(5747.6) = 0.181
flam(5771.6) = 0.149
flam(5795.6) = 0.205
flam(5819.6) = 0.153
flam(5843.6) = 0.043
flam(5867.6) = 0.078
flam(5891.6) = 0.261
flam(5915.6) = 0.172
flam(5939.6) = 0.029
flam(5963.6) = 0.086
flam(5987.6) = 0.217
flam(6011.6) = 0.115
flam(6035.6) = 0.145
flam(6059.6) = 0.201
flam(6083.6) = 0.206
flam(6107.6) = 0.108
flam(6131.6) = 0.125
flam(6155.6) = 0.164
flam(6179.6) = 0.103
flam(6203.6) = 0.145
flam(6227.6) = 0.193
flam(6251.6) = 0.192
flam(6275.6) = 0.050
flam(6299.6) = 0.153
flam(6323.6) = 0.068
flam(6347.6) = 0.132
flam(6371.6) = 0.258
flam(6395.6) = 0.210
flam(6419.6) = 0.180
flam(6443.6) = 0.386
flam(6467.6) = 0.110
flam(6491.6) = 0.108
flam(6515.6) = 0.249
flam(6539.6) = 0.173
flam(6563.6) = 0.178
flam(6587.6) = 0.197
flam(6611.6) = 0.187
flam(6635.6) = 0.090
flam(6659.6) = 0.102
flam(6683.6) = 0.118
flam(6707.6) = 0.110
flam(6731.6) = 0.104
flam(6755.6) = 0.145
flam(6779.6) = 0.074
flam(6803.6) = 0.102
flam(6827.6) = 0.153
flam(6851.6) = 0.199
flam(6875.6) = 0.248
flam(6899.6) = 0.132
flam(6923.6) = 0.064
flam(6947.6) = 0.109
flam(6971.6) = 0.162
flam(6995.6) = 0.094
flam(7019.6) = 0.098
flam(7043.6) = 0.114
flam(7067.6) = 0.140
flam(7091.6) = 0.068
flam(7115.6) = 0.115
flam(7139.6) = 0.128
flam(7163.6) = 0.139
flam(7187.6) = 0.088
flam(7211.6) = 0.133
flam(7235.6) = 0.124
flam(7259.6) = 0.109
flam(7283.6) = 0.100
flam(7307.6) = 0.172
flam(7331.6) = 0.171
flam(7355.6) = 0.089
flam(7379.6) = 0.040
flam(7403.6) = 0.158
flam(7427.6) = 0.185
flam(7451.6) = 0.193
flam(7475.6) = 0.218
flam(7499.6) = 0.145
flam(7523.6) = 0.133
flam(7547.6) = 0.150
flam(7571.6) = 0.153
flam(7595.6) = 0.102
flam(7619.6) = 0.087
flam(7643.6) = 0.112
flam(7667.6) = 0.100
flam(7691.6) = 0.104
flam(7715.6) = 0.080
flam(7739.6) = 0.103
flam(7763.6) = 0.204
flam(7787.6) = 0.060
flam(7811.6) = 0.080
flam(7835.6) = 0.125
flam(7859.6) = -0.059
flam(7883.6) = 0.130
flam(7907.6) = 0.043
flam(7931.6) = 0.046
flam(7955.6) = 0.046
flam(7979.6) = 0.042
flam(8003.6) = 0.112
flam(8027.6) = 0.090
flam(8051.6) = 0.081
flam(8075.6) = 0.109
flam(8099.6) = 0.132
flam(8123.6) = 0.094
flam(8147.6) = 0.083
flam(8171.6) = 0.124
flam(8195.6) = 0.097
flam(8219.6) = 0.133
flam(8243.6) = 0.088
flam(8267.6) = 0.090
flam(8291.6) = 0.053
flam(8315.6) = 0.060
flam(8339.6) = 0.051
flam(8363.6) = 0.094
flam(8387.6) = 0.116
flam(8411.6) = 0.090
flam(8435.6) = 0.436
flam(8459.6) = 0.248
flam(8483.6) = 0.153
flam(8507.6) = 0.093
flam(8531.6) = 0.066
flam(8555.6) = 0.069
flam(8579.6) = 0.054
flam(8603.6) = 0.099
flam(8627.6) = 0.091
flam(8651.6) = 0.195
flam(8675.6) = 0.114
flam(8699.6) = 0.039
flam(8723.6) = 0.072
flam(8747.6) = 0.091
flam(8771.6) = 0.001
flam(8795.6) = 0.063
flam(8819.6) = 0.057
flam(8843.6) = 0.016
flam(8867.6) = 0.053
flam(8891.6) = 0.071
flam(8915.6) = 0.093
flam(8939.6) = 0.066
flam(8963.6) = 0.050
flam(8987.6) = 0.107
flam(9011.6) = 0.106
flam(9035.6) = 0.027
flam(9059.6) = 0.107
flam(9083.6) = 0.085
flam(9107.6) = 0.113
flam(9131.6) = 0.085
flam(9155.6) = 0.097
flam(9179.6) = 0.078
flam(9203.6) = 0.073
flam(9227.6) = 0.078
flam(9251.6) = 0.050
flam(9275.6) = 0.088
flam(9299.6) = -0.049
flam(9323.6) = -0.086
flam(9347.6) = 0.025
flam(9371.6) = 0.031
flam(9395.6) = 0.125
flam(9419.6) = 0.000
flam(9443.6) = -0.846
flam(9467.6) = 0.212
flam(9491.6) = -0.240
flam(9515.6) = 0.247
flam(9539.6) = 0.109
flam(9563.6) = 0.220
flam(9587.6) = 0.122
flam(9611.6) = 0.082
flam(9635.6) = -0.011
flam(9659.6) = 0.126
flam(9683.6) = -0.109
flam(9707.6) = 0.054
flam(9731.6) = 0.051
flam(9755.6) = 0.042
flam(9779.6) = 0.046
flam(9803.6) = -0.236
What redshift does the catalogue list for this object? 0.287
